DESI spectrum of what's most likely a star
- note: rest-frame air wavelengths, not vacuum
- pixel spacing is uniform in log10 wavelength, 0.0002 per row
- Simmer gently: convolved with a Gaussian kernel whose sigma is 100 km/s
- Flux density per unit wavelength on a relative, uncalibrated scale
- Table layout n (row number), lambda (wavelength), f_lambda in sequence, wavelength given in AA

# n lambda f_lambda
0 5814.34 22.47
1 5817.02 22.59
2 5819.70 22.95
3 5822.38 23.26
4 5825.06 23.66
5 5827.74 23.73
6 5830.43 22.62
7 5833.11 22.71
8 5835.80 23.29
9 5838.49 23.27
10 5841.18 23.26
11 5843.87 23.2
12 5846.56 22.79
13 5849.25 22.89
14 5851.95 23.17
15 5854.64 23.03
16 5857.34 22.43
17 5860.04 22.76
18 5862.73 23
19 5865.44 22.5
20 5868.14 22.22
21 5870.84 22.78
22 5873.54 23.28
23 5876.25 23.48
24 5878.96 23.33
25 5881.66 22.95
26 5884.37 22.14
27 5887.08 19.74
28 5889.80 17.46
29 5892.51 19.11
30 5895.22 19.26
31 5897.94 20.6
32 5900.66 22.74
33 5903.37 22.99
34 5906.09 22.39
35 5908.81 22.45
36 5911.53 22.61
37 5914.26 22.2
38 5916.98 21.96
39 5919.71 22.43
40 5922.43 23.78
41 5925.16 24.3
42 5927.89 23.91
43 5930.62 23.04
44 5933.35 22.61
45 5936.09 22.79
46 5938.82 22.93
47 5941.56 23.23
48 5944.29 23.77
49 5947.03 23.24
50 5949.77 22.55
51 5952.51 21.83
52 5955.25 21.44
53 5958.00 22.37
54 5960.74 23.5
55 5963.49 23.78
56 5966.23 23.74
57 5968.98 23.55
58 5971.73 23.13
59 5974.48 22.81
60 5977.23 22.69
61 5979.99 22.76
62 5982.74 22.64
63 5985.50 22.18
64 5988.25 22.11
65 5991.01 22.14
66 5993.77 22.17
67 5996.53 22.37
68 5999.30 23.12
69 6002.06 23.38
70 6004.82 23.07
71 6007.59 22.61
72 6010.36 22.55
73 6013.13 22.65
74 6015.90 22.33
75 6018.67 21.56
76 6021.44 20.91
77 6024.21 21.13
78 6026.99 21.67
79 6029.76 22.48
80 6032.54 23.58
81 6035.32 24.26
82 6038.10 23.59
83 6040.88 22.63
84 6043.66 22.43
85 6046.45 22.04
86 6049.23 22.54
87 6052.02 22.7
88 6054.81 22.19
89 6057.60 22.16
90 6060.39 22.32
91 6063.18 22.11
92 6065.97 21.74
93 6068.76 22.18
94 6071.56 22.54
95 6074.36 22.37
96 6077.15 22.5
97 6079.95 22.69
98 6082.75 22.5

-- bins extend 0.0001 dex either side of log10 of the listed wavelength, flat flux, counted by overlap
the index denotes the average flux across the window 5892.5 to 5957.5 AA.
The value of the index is 22.5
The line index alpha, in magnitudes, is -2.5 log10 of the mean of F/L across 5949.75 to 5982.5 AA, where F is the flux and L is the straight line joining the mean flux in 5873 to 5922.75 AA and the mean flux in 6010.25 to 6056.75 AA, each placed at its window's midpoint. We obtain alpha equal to -0.04 mag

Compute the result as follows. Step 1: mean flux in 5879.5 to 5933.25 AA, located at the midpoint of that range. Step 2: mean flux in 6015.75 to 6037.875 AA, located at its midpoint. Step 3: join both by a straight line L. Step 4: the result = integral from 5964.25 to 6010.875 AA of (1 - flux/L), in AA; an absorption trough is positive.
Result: -1.2 AA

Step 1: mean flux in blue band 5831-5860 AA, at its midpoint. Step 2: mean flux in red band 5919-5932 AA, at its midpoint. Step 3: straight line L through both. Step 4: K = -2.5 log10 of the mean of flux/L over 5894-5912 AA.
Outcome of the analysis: 0.07 mag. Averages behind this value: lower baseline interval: 23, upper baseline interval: 23.6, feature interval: 21.8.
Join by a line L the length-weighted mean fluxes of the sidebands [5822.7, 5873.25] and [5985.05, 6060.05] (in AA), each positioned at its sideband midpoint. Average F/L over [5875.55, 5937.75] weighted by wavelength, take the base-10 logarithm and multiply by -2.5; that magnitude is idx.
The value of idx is 0.034 mag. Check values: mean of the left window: 23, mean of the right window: 22.5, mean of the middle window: 22.1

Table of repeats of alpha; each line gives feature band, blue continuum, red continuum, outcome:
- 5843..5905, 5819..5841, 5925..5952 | 0.05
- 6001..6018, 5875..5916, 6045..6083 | -0.03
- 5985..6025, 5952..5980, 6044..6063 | 0.02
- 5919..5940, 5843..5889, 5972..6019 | -0.03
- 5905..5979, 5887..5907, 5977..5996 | -0.07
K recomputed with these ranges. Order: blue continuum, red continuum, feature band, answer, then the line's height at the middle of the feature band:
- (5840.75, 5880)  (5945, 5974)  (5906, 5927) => 0.01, 22.9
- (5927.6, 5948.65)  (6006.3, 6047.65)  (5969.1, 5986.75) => 0.00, 22.8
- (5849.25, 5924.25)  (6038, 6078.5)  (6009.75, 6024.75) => 0.02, 22.3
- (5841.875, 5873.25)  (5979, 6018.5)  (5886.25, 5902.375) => 0.15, 22.8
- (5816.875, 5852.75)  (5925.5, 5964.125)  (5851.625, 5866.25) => 0.01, 23.1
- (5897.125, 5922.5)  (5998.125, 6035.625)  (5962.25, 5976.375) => -0.05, 22.4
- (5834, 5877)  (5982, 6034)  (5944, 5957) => 0.01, 22.6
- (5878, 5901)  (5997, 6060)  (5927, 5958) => -0.07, 21.4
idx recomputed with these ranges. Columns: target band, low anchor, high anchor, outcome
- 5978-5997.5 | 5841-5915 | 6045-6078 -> -0.006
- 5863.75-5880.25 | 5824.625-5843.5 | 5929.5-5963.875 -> 0.007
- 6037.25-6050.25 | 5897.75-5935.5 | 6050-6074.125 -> -0.014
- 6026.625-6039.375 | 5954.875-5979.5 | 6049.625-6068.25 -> -0.037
